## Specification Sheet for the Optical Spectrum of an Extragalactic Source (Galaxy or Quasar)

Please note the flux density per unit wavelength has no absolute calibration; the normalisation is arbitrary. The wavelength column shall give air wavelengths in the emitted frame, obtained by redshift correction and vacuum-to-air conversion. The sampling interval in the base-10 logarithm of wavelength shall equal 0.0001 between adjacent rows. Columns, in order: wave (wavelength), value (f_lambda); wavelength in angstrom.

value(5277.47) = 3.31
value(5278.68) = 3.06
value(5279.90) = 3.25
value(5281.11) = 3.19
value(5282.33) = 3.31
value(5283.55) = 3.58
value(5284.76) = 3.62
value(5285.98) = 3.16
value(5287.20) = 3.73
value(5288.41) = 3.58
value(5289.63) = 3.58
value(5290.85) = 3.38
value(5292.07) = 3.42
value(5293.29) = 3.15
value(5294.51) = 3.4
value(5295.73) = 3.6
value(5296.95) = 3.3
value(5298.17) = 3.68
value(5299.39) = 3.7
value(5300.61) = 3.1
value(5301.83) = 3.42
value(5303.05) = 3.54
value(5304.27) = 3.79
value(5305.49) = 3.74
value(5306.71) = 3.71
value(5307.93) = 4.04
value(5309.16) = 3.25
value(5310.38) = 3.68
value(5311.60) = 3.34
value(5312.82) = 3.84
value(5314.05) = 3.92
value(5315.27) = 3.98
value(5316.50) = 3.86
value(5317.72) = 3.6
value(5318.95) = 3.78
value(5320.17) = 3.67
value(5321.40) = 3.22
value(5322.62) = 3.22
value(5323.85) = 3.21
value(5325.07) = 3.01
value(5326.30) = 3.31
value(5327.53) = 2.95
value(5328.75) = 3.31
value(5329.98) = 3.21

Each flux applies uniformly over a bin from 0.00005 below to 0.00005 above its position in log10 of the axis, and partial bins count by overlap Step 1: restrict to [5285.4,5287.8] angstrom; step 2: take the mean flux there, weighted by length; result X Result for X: 3.44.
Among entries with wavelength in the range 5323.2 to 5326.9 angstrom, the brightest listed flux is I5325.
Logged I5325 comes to 3.31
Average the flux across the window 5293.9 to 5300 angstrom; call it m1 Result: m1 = 3.54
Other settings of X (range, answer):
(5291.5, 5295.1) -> 3.32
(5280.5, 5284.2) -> 3.37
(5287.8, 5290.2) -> 3.59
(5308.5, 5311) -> 3.47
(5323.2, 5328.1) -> 3.12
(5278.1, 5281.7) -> 3.17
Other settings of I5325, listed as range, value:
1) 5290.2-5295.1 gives 3.42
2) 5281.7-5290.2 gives 3.73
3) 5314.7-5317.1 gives 3.98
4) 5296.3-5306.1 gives 3.79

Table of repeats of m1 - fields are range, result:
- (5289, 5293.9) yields 3.38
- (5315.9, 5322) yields 3.63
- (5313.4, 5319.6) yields 3.82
